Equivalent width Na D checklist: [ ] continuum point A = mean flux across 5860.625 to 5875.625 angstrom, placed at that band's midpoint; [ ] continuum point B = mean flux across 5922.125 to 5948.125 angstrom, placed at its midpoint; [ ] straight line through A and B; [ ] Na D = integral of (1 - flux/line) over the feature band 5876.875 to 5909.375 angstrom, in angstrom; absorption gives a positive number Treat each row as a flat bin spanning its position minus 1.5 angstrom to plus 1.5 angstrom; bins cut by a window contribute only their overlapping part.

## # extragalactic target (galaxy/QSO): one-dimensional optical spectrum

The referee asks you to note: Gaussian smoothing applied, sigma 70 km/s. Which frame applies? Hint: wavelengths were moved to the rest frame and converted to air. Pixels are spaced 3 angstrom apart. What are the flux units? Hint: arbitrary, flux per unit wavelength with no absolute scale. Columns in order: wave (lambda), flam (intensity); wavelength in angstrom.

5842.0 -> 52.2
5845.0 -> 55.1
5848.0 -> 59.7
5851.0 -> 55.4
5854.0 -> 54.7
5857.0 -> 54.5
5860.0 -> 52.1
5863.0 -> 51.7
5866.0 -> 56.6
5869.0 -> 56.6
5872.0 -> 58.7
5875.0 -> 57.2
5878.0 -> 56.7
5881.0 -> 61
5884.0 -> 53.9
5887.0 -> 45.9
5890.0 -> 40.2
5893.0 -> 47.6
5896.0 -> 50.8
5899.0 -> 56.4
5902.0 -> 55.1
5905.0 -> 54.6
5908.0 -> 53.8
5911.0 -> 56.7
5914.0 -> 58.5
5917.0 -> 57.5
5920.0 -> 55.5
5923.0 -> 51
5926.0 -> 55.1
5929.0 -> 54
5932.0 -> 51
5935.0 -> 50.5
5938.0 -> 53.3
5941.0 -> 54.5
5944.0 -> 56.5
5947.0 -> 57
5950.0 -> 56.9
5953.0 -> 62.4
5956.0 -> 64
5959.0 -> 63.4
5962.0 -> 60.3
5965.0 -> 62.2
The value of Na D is 1.6 angstrom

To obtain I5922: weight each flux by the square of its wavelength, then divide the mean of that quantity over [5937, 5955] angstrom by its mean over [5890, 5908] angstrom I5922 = 1.1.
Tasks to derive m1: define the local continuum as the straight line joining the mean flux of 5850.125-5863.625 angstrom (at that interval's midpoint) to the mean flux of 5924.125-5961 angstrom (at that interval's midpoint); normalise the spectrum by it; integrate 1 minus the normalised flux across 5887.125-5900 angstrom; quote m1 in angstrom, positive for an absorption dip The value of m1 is 1.6 angstrom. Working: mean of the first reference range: 53.7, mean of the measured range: 48.1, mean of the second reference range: 56.5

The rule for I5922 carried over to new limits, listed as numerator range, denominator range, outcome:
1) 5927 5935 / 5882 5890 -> 1.09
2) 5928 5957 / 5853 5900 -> 1.07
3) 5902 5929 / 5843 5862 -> 1.02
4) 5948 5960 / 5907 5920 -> 1.10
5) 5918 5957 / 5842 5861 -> 1.04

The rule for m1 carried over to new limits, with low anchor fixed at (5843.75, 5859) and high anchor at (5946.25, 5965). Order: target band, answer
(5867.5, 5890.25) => 1.0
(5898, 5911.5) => 0.7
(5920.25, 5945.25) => 2.7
